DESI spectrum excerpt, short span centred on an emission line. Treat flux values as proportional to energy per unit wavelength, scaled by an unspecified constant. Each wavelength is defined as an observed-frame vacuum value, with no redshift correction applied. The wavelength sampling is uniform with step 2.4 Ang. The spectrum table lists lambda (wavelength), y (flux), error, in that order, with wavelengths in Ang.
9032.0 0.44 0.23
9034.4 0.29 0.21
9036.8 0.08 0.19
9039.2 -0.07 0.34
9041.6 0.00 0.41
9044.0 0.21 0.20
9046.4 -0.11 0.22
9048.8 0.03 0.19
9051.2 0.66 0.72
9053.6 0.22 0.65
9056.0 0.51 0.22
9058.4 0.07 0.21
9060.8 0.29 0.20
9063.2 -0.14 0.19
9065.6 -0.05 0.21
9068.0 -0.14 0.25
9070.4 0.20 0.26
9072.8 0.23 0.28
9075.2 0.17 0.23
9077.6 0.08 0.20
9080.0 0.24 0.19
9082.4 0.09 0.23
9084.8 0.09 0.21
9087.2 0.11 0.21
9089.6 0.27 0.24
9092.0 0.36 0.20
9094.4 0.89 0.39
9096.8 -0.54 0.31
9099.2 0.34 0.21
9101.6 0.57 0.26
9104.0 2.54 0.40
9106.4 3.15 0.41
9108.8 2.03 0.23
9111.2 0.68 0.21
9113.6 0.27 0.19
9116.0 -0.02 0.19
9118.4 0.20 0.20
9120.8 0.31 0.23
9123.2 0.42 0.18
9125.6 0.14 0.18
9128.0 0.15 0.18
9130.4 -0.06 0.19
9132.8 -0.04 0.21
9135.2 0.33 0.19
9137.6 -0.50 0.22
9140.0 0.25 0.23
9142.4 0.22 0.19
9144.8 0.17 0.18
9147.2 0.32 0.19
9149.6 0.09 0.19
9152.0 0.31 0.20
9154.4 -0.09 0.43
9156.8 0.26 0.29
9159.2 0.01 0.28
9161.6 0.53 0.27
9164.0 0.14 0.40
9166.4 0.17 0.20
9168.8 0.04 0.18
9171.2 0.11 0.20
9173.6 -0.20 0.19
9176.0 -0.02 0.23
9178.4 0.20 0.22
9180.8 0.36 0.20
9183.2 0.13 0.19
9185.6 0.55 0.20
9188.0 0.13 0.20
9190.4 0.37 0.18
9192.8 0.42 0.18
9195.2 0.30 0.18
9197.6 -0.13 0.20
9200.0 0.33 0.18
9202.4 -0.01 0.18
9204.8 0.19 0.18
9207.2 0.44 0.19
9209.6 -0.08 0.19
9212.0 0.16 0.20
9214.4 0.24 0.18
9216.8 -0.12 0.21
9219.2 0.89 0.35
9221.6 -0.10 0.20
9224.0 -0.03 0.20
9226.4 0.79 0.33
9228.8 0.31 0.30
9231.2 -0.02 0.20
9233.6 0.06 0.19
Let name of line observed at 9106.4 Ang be [O III]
